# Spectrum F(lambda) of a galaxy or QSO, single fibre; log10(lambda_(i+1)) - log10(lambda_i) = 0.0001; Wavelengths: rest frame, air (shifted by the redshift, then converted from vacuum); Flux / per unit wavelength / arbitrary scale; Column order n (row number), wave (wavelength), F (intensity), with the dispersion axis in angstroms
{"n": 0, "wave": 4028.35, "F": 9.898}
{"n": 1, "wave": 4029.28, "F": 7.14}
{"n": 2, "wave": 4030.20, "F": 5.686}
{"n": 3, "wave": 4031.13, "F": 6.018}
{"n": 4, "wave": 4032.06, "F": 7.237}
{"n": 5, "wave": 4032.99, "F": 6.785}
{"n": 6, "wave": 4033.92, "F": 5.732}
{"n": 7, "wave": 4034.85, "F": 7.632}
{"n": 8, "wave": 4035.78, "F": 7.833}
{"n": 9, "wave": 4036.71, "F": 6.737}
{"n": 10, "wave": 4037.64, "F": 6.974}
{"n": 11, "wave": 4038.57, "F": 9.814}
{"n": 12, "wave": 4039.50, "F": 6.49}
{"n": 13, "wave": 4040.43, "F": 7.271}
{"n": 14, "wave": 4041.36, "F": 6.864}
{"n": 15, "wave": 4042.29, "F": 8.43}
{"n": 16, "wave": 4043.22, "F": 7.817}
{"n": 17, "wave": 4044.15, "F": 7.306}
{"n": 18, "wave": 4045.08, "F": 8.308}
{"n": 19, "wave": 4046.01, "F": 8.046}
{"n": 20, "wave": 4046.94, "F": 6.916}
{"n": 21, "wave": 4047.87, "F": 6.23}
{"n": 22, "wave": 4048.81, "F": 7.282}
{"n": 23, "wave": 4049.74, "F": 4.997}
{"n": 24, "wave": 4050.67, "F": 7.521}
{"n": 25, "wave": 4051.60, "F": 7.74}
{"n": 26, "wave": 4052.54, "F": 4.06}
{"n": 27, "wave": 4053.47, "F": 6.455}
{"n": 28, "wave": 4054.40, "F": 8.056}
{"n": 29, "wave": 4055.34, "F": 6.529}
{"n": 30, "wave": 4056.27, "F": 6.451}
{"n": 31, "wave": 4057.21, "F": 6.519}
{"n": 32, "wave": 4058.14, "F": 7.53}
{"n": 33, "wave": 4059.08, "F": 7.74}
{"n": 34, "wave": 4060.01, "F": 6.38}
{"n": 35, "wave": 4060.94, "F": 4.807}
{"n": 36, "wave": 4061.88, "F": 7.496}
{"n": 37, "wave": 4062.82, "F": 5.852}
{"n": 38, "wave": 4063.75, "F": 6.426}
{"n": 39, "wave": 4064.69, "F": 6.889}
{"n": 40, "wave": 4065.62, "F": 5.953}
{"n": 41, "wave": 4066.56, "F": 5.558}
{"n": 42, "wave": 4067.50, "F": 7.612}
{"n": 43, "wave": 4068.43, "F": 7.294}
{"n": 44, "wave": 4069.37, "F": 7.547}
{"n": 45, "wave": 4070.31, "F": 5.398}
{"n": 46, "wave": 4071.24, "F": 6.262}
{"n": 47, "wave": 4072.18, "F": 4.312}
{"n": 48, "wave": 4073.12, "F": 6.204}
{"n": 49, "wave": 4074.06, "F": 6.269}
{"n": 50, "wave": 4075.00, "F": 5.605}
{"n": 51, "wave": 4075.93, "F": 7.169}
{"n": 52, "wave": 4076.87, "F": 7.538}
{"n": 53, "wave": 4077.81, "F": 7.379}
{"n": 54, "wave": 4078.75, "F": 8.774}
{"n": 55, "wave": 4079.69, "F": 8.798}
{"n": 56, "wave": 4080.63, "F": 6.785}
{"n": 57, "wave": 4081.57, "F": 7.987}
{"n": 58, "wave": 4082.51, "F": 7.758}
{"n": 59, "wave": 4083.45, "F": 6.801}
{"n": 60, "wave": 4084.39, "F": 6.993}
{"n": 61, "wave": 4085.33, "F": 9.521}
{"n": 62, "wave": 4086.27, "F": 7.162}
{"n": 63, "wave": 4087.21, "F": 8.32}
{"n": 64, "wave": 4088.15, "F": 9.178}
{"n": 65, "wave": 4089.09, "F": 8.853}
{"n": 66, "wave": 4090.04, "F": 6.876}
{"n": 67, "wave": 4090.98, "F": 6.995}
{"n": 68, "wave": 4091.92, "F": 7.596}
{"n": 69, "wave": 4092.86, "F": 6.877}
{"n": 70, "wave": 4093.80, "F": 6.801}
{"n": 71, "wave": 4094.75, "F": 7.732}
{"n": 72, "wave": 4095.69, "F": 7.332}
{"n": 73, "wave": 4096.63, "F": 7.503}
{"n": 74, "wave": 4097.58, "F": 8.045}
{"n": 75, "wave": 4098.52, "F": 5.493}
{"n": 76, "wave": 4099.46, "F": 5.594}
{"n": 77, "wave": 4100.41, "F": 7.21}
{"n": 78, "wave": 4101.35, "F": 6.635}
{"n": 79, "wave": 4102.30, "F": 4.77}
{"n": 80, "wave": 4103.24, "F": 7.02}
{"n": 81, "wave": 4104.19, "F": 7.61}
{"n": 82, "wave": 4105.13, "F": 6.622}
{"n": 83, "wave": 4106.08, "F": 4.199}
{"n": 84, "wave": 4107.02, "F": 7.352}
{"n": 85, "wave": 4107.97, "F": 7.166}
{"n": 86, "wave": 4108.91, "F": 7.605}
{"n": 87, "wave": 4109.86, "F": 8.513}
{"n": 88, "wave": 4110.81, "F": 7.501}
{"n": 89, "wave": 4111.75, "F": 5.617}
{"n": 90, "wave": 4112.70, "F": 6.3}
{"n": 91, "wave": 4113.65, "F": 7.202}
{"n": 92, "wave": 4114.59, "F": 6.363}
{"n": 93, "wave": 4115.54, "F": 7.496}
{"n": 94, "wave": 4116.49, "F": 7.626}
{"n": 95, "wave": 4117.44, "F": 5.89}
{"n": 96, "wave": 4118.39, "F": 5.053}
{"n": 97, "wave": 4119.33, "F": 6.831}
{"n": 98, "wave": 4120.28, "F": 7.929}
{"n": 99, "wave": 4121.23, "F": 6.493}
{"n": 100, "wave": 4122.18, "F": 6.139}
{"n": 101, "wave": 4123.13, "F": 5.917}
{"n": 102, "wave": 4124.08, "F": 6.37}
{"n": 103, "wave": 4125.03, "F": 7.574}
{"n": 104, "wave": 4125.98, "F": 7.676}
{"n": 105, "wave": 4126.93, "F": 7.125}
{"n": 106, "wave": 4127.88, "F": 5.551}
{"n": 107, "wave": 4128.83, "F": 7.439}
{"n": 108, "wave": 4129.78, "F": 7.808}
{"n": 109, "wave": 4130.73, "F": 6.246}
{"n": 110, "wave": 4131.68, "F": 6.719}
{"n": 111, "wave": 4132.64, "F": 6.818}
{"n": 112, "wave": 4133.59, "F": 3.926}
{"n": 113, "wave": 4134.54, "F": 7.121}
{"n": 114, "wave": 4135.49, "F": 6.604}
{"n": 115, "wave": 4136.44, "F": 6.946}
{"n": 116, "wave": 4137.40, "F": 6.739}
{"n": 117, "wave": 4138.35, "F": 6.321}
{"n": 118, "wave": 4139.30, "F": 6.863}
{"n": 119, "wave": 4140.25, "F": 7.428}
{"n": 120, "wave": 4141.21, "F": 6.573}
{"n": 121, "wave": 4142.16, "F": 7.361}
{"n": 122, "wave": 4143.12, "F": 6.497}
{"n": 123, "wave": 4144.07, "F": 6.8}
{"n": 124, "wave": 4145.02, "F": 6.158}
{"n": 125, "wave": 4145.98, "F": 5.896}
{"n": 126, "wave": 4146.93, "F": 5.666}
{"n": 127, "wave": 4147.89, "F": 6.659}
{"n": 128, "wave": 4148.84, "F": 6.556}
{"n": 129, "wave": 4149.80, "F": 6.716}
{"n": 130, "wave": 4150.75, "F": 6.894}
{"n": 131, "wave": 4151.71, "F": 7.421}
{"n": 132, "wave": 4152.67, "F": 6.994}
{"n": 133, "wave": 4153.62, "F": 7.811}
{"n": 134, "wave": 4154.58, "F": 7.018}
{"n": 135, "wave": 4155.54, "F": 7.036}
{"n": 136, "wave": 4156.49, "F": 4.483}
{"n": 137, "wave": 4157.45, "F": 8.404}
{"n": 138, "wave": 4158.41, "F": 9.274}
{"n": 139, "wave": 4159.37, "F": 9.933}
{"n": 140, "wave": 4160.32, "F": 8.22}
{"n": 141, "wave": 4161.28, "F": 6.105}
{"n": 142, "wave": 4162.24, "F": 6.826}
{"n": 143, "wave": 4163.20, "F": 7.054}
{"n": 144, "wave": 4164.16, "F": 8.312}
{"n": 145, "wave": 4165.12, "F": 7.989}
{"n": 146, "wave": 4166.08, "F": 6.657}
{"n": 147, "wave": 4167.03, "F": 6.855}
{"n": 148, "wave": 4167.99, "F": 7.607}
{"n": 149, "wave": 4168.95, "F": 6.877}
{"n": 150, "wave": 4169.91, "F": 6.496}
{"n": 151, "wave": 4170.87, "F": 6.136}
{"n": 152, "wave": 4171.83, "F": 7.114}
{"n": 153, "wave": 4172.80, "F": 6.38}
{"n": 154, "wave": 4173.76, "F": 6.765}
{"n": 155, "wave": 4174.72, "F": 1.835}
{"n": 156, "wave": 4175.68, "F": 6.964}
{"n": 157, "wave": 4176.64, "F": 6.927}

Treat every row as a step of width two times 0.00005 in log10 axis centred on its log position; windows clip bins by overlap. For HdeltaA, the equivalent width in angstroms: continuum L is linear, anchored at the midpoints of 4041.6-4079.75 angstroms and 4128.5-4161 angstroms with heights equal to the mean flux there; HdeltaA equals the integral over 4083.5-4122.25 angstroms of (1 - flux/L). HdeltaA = -1.0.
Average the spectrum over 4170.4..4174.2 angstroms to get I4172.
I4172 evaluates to 6.58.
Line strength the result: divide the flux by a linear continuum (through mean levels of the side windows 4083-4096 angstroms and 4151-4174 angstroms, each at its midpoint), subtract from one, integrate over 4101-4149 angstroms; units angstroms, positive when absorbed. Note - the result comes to 5.1 angstroms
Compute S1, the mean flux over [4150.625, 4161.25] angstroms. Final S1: 7.55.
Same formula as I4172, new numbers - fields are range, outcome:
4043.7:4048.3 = 7.38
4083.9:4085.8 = 8.25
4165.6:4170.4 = 6.91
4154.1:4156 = 7.01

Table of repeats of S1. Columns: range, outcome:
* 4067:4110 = 7.1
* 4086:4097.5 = 7.62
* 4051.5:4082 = 6.69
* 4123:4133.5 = 6.76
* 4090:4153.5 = 6.74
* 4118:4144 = 6.68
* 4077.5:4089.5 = 8.03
